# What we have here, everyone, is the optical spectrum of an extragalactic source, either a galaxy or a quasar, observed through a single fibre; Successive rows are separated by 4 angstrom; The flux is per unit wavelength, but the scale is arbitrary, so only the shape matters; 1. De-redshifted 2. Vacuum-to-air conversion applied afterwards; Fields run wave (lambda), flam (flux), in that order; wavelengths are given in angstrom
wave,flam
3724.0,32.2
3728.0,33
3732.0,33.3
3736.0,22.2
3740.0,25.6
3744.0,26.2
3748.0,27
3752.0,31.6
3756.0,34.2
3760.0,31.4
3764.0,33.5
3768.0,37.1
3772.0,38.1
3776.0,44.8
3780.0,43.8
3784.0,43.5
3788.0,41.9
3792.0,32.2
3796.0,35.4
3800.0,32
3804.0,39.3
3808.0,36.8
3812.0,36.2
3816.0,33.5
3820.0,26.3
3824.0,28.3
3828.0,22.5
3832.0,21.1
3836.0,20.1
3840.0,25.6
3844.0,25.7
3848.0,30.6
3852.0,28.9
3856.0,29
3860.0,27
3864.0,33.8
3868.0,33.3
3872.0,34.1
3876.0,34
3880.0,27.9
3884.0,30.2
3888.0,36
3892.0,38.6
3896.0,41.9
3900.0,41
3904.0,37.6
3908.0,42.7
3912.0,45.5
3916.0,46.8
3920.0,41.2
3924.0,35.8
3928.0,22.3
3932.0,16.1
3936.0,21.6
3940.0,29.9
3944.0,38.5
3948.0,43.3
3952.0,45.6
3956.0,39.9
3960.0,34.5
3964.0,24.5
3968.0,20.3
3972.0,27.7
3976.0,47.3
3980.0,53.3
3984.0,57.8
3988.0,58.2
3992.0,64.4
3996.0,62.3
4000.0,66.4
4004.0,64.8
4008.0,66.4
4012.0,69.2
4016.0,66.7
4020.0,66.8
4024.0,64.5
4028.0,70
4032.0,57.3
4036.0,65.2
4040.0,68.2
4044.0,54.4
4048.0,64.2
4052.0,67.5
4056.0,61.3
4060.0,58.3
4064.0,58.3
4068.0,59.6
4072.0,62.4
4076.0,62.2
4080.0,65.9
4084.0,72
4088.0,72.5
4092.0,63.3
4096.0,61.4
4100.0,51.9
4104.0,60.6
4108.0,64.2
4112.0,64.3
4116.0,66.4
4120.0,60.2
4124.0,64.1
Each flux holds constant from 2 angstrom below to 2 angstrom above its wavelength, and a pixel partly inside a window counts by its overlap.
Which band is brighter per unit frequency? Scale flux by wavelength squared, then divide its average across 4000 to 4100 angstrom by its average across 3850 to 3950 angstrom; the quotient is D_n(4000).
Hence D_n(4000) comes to 2.01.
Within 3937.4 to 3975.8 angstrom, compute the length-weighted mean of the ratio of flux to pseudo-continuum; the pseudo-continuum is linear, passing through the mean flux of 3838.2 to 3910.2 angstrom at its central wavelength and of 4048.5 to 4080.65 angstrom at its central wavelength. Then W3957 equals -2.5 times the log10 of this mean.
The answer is 0.31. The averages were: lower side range 33.3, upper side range 61.9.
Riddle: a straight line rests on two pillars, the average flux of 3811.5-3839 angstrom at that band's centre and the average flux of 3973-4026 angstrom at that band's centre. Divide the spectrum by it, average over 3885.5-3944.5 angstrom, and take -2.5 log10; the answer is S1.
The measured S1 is 0.22 mag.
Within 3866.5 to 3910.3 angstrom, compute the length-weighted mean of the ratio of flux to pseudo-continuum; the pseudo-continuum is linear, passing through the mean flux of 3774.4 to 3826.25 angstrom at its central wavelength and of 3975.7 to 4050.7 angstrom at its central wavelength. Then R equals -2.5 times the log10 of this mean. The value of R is 0.293 mag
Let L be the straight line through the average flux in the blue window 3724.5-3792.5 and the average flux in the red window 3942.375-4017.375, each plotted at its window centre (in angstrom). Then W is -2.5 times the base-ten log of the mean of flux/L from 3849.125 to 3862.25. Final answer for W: 0.39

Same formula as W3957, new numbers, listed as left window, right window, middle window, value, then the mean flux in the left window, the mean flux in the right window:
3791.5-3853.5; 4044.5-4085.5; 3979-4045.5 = -0.15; 29.6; 62.7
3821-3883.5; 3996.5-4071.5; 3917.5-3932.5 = 0.34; 28.1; 63.8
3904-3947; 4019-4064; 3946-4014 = -0.03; 34.4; 63.1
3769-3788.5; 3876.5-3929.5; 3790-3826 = 0.23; 42.2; 37.5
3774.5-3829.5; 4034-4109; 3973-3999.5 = -0.05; 35.5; 62.8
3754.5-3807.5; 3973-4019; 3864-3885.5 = 0.43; 37.5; 60.9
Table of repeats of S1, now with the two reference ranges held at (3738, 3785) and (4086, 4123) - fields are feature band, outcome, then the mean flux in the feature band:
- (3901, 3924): 0.12 mag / 42.1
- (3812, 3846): 0.47 mag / 26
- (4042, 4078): -0.03 mag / 60.9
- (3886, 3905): 0.17 mag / 39.1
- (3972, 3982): 0.15 mag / 45.8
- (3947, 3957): 0.16 mag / 43.2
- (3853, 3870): 0.36 mag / 30.7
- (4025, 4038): -0.13 mag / 64.2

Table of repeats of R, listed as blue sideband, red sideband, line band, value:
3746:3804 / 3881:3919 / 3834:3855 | 0.406 mag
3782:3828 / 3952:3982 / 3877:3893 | 0.076 mag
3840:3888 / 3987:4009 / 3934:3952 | 0.407 mag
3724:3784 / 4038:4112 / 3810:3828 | 0.286 mag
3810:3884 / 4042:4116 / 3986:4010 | -0.247 mag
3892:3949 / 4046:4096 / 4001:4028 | -0.242 mag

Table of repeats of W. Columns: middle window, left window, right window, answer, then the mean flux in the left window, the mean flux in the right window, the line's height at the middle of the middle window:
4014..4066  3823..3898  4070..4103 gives -0.119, 29.9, 63.8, 56.9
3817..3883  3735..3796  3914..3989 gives 0.254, 34.4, 36.8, 35.5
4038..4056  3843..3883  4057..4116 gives -0.113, 30.5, 62.7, 57.1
